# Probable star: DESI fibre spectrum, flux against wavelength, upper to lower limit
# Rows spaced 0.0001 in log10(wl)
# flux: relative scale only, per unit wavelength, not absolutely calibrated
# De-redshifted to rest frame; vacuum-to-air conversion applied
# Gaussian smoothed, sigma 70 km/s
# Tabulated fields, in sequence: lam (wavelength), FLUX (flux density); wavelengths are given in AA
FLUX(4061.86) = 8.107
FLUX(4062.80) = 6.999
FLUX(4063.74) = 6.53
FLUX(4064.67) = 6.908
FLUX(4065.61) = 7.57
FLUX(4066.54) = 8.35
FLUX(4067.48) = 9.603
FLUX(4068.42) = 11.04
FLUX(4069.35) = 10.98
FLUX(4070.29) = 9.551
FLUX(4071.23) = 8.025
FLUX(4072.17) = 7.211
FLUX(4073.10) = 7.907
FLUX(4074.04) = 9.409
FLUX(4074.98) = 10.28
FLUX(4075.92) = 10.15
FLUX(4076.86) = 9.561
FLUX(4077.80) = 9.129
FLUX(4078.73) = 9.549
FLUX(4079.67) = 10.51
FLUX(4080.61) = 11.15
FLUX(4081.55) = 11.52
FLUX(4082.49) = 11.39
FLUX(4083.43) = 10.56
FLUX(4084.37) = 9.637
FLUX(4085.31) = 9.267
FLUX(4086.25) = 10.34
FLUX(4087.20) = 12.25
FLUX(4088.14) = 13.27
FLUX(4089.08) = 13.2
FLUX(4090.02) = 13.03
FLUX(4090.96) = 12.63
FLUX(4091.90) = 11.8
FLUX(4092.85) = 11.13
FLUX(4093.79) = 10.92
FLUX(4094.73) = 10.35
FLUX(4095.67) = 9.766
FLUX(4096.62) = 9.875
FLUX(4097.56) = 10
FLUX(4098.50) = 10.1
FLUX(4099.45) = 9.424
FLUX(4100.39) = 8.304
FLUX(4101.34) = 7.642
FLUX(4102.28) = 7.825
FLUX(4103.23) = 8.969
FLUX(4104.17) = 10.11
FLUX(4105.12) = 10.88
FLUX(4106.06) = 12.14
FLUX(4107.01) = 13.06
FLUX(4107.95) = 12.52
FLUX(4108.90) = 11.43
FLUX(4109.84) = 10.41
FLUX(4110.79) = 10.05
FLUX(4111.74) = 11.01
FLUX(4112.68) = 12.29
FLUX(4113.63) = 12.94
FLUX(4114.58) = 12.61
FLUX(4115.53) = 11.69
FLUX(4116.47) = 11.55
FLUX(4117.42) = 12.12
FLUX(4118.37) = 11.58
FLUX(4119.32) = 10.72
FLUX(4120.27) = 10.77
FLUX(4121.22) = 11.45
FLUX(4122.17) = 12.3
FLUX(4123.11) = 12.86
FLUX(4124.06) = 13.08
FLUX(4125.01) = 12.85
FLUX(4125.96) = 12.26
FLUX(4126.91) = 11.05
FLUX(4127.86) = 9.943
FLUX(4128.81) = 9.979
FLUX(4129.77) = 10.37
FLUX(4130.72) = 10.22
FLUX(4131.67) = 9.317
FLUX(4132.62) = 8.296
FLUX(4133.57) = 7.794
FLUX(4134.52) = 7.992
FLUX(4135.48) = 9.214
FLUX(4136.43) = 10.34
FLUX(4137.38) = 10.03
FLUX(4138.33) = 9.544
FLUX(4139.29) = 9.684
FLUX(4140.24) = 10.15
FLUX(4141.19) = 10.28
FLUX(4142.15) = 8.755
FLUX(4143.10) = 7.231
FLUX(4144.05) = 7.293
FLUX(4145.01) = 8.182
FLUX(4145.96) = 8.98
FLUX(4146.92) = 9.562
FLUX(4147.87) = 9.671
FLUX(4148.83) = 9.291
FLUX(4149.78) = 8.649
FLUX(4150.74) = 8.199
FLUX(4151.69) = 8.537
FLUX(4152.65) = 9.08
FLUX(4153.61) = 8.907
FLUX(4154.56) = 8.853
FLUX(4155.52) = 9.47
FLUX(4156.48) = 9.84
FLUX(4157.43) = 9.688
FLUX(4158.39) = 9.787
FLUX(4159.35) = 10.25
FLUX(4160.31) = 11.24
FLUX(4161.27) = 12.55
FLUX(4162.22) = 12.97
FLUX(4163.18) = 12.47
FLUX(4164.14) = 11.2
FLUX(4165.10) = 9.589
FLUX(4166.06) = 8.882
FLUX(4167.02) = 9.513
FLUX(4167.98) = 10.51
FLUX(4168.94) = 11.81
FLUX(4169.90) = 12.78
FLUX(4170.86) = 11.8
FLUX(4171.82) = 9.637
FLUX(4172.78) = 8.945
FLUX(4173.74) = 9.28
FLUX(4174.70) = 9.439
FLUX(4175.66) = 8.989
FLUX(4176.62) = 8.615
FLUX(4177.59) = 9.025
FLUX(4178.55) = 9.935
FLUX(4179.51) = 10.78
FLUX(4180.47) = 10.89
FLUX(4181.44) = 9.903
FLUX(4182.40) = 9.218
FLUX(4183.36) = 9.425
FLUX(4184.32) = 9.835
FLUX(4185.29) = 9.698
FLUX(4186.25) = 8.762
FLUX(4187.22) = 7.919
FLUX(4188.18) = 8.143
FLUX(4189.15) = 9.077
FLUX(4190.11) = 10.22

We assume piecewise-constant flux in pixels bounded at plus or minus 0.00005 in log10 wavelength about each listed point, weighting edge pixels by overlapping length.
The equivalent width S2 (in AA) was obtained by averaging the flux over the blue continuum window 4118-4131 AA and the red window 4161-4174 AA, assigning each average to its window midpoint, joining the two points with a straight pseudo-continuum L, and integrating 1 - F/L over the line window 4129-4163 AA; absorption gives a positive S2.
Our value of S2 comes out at 5.1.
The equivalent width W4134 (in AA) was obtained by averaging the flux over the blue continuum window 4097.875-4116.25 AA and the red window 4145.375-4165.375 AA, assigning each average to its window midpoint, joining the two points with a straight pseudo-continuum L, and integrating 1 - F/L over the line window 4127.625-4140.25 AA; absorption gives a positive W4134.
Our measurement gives 1.0 AA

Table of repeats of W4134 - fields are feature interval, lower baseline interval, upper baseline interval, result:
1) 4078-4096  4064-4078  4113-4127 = -2.1 AA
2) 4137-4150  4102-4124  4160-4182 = 2.2 AA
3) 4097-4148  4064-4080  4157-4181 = -3.0 AA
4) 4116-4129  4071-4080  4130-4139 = -3.4 AA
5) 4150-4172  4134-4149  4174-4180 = -2.4 AA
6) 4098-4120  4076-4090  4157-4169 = 0.0 AA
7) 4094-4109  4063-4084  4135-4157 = -1.4 AA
